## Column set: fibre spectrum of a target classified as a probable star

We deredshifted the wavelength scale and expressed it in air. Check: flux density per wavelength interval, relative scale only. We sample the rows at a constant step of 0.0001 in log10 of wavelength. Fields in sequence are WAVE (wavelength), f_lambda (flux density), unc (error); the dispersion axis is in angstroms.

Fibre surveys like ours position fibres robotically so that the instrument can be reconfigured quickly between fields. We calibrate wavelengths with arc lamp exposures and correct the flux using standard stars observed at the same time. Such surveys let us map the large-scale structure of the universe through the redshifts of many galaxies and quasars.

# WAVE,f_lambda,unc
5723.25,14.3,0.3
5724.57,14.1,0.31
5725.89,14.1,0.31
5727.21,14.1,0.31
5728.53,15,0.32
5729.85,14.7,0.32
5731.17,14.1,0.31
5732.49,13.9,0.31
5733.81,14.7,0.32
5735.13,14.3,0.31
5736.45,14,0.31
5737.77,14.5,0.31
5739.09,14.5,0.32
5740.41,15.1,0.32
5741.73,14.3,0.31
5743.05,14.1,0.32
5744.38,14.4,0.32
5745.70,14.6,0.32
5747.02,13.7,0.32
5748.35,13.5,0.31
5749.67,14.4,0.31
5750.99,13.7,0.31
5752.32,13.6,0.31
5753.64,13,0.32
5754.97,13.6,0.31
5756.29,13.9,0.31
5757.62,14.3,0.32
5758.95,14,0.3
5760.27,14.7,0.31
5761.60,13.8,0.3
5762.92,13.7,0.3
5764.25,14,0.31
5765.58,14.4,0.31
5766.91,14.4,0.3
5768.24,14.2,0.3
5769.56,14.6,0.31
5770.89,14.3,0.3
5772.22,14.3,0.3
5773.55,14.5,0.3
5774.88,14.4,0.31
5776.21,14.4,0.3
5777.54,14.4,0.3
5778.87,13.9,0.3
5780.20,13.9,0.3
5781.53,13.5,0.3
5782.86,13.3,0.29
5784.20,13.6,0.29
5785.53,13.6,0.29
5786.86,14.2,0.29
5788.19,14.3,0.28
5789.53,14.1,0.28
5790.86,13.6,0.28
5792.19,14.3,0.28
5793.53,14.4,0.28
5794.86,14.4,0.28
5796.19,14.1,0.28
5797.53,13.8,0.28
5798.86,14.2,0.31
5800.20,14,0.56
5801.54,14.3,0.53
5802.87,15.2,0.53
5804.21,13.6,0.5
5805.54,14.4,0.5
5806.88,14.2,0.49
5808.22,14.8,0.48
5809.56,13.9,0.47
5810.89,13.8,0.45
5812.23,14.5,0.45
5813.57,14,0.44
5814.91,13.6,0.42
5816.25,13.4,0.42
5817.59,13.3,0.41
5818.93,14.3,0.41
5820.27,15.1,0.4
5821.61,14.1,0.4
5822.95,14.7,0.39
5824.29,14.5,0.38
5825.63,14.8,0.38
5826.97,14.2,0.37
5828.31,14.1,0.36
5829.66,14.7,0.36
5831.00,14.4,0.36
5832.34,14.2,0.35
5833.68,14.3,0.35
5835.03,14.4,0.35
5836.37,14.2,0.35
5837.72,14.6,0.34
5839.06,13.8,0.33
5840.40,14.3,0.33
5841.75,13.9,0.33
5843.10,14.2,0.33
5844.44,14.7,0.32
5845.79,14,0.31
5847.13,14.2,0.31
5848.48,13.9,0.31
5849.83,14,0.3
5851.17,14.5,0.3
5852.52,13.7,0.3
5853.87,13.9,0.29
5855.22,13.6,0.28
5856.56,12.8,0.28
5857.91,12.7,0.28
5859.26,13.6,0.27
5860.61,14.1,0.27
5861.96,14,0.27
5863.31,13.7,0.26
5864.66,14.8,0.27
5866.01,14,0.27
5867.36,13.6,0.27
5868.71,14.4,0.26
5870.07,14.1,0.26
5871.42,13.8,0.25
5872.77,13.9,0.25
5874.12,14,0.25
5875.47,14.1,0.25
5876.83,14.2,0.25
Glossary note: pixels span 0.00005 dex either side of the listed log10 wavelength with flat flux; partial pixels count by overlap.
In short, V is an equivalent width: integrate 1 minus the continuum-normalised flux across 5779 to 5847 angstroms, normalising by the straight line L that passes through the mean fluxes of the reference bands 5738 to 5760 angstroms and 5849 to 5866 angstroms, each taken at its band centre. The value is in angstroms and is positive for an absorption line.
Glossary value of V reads -1.2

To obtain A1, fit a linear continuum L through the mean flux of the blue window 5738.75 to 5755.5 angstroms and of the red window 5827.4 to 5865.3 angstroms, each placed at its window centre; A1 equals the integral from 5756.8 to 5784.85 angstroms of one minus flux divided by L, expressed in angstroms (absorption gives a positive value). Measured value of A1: -0.17 angstroms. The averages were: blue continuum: 14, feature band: 14.1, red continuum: 14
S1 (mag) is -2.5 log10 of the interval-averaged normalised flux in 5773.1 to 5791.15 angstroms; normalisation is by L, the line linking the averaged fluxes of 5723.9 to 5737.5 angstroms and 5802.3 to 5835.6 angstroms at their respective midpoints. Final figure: 0.02 mag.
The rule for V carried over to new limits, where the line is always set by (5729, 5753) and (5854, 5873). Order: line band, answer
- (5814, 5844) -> -0.68 angstroms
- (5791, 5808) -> -0.26 angstroms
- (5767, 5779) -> -0.20 angstroms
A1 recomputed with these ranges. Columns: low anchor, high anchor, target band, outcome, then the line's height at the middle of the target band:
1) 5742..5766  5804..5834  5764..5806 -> -0.16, 14.1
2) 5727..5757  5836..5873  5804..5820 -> 0.02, 14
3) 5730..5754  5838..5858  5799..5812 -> -0.21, 14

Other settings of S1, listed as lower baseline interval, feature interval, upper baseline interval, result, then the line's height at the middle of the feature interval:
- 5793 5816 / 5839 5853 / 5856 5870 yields -0.02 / 13.9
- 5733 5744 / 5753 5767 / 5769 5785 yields 0.02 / 14.2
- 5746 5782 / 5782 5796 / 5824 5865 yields 0.01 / 14.1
